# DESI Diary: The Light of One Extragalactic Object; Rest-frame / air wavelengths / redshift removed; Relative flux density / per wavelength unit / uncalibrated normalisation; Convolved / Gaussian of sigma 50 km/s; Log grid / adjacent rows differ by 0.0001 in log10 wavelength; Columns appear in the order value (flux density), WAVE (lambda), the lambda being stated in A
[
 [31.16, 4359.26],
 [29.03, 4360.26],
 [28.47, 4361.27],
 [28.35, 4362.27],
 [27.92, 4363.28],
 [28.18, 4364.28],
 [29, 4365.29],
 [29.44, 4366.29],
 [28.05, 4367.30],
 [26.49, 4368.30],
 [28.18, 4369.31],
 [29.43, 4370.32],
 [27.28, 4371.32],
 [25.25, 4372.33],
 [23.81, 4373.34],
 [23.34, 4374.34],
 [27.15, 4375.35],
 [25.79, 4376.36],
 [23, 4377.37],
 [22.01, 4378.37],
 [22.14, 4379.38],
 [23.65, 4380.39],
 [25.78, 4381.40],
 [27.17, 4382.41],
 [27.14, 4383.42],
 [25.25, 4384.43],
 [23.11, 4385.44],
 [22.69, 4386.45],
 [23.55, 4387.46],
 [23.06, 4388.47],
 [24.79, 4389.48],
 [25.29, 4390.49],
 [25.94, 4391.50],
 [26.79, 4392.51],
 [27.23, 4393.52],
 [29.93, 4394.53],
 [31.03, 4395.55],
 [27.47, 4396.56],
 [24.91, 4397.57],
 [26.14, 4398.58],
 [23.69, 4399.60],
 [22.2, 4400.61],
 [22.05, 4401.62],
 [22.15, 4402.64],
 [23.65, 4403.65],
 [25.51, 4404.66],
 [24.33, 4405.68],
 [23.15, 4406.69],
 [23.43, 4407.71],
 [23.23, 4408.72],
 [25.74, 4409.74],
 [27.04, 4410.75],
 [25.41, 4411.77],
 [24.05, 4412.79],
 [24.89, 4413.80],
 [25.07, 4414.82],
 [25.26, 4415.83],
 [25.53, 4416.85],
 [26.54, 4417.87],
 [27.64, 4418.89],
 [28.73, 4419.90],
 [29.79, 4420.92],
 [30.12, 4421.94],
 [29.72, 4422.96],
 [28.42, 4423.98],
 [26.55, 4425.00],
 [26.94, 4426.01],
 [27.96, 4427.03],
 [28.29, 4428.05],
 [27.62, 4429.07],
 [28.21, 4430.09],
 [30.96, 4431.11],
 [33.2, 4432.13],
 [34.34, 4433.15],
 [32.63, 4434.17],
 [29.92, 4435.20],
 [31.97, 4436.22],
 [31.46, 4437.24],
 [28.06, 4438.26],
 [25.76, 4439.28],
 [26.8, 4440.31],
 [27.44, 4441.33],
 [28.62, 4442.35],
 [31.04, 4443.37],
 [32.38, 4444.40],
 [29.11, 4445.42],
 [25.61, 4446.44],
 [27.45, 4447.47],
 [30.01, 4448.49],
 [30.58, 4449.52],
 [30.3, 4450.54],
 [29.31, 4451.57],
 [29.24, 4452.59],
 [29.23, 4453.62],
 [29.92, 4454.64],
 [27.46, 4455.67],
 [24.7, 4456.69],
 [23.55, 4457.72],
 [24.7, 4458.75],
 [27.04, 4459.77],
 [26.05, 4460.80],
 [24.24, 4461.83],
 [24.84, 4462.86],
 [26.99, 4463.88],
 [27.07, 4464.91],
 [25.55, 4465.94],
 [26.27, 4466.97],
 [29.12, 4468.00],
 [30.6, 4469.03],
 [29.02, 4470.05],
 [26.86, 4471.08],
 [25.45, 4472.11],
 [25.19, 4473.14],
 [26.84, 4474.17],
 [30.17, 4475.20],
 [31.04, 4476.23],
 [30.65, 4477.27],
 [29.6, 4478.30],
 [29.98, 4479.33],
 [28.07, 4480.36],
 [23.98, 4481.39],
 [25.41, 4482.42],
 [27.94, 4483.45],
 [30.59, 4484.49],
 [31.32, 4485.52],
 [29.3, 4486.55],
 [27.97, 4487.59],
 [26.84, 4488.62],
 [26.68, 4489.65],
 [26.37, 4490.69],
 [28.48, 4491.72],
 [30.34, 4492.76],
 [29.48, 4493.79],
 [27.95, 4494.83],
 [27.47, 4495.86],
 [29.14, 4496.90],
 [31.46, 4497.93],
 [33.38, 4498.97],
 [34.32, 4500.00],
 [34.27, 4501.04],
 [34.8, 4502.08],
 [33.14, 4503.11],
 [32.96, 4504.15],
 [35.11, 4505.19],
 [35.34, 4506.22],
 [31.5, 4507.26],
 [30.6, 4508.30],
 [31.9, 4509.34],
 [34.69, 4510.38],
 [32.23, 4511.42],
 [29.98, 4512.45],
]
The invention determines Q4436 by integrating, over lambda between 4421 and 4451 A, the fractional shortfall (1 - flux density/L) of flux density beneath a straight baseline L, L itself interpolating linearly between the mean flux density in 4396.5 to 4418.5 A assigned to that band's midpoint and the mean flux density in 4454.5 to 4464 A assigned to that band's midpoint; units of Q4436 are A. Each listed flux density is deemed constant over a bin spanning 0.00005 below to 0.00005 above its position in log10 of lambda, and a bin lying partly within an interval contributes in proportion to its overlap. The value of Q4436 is -4.9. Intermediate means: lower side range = 24.6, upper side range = 25.8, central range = 29.4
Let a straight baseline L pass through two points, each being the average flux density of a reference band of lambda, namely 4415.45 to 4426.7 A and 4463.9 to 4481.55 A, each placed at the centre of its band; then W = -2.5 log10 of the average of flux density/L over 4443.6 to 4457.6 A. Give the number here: -0.032 mag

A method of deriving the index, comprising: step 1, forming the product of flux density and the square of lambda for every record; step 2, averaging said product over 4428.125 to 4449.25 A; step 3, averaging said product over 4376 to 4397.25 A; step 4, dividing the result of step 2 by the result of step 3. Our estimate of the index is 1.19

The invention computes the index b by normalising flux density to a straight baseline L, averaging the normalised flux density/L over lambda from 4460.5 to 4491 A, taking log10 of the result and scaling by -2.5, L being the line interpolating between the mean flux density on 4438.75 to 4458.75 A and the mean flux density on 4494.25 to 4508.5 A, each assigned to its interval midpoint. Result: 0.10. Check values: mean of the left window 28.2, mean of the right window 32.3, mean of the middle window 27.7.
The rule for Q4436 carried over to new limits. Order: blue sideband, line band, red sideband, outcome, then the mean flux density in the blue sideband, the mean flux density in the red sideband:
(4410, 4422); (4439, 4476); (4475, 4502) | 0.6 A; 26.5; 29.4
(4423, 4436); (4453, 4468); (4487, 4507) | 1.9 A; 29.6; 30.8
